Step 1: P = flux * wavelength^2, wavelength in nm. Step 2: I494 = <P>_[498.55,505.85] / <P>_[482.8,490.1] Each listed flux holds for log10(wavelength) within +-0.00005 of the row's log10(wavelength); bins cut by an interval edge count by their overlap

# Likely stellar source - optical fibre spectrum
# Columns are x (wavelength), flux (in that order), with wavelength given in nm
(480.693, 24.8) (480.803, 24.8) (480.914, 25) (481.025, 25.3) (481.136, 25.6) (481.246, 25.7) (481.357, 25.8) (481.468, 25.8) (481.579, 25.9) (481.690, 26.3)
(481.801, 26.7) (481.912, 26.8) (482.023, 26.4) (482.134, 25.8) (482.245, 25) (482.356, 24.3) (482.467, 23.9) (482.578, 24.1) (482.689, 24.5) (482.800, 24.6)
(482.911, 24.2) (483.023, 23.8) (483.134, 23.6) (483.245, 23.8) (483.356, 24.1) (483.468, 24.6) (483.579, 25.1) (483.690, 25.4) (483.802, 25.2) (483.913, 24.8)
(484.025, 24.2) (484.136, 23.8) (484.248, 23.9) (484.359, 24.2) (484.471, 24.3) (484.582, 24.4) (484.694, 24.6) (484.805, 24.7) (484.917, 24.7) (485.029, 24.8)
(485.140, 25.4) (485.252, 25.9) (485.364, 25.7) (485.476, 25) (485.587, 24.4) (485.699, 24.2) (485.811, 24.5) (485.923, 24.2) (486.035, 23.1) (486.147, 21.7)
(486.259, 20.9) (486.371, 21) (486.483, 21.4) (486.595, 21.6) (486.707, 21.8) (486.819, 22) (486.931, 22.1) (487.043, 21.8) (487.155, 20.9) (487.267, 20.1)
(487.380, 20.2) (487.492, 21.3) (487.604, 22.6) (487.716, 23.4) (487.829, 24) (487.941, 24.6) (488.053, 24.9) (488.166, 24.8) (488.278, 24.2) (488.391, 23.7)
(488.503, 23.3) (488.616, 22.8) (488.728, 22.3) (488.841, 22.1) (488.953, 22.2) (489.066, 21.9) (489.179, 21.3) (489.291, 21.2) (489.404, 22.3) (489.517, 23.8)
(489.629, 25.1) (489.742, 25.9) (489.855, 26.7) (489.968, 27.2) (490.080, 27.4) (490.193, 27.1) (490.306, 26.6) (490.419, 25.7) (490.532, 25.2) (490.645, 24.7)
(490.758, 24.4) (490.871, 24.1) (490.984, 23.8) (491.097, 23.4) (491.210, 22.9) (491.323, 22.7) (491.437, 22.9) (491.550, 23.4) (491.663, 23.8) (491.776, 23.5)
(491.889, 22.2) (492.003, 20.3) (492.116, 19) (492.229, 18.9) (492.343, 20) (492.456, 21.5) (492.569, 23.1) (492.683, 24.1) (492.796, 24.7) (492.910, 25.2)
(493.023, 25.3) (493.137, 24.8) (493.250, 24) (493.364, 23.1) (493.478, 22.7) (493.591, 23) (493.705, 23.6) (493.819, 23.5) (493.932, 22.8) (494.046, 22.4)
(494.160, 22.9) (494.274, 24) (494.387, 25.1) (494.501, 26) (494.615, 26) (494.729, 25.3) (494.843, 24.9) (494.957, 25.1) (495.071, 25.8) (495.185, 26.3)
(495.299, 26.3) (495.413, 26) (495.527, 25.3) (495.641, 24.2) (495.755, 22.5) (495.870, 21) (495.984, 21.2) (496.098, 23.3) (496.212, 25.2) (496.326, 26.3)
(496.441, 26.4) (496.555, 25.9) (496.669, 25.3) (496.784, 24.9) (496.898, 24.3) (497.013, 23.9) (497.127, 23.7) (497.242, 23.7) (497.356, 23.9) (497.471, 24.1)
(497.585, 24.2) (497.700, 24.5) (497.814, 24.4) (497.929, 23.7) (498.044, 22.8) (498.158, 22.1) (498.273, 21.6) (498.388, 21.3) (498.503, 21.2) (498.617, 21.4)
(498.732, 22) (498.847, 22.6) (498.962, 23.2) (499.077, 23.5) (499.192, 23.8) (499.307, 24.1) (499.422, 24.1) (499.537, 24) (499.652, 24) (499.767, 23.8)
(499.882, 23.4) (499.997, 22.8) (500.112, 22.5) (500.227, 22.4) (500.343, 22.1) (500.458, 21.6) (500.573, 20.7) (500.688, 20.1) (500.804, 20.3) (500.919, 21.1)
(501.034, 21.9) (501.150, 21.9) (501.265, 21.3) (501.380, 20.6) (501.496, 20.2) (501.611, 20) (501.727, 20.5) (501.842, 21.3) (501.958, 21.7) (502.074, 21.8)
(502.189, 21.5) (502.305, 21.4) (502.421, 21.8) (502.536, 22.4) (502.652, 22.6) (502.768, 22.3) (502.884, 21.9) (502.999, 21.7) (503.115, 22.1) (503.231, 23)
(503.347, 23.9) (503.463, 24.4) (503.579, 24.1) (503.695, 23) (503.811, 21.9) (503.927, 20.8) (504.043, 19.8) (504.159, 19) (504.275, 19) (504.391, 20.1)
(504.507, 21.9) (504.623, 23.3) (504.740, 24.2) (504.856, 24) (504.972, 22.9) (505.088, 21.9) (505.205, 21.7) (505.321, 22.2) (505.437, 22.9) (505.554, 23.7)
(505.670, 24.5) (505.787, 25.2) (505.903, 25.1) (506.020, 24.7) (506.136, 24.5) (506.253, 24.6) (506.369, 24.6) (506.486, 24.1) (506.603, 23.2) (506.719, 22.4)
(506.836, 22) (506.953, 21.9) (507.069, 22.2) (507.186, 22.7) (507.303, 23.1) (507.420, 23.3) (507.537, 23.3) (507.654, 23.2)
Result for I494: 1.0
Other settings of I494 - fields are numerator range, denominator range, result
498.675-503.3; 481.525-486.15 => 0.96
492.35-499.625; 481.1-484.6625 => 1.01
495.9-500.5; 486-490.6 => 1.05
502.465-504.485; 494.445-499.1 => 0.94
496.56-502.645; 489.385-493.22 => 0.98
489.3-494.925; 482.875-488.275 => 1.04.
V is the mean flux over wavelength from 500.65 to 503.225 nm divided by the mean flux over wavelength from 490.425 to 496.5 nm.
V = 0.90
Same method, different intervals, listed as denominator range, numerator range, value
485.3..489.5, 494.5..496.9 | 1.10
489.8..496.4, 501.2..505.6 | 0.91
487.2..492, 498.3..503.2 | 0.93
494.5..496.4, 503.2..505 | 0.90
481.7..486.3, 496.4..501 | 0.94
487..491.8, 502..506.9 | 0.96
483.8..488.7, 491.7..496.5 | 1.01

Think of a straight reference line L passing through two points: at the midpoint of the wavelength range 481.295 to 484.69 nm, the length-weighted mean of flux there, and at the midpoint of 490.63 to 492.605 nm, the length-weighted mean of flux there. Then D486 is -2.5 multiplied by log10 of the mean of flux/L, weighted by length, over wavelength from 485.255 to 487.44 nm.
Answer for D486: 0.06 mag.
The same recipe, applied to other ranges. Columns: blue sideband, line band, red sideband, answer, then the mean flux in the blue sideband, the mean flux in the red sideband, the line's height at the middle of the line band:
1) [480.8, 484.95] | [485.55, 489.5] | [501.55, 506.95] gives 0.085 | 24.9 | 22.5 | 24.4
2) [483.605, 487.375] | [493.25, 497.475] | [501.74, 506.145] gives -0.064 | 23.5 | 22.4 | 22.9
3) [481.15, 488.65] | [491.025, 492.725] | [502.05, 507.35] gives 0.068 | 24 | 22.7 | 23.5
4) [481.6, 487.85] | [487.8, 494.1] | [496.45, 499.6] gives 0.006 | 23.9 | 23.5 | 23.7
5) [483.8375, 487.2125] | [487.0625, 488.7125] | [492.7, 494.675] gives 0.038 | 23.5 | 24.1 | 23.7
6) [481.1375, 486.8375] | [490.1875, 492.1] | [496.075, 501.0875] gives 0.004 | 24.4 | 23.2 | 23.8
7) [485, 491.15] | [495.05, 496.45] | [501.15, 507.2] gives -0.068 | 23.6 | 22.4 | 23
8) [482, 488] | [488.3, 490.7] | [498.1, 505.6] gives -0.043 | 23.7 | 22.1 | 23.3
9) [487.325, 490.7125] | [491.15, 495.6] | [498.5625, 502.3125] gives -0.020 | 24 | 22.1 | 23.2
